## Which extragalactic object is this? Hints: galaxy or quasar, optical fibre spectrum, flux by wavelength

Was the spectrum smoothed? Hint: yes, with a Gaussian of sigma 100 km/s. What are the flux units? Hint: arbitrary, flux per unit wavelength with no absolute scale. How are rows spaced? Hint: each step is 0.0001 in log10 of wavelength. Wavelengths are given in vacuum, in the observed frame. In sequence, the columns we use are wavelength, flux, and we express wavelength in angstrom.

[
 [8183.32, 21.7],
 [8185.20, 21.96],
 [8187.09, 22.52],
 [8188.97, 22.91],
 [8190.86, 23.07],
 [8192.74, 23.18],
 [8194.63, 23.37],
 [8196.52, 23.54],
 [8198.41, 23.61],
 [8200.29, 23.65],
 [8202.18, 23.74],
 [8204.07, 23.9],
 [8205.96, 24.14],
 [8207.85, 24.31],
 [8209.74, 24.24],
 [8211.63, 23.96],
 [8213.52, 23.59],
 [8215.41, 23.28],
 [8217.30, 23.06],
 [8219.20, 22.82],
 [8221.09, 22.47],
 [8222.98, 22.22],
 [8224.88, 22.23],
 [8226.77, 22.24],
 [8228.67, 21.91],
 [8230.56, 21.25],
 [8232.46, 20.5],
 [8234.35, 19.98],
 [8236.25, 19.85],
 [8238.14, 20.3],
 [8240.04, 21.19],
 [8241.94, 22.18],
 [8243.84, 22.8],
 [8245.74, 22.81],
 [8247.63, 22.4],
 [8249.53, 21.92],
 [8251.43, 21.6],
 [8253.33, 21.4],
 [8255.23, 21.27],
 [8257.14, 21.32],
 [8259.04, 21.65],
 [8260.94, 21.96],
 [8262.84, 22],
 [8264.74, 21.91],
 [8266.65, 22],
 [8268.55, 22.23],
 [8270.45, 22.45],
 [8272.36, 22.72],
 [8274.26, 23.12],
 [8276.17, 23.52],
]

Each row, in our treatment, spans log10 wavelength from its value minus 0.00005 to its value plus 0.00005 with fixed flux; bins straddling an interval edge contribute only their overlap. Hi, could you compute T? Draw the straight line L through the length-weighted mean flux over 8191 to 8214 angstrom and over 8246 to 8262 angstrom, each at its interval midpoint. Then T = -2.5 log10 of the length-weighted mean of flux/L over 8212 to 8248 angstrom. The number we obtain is 0.034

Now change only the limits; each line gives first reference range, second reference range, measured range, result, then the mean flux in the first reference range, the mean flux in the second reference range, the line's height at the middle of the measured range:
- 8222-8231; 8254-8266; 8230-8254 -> 0.023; 22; 21.7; 21.9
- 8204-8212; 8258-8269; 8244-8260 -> 0.028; 24.1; 22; 22.4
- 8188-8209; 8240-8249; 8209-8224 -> -0.003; 23.6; 22.4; 23.1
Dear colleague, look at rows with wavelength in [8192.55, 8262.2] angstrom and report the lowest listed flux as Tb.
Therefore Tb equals 19.85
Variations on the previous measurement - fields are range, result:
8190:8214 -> 23.07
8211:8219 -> 23.06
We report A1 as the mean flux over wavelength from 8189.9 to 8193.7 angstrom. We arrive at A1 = 23.1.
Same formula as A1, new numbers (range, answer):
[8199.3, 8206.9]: 23.9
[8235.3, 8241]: 20.4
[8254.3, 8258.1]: 21.3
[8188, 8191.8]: 23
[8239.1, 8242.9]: 21.7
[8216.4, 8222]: 22.8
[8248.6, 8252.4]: 21.8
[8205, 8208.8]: 24.2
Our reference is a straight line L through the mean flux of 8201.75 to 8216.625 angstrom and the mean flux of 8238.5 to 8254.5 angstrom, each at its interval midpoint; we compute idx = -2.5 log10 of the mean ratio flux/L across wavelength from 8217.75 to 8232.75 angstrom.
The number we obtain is 0.05 mag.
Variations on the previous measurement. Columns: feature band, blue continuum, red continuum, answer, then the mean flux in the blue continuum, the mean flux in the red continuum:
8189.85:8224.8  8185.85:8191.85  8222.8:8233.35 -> -0.05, 22.8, 21.7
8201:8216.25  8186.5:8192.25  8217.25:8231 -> -0.06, 22.9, 22.3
